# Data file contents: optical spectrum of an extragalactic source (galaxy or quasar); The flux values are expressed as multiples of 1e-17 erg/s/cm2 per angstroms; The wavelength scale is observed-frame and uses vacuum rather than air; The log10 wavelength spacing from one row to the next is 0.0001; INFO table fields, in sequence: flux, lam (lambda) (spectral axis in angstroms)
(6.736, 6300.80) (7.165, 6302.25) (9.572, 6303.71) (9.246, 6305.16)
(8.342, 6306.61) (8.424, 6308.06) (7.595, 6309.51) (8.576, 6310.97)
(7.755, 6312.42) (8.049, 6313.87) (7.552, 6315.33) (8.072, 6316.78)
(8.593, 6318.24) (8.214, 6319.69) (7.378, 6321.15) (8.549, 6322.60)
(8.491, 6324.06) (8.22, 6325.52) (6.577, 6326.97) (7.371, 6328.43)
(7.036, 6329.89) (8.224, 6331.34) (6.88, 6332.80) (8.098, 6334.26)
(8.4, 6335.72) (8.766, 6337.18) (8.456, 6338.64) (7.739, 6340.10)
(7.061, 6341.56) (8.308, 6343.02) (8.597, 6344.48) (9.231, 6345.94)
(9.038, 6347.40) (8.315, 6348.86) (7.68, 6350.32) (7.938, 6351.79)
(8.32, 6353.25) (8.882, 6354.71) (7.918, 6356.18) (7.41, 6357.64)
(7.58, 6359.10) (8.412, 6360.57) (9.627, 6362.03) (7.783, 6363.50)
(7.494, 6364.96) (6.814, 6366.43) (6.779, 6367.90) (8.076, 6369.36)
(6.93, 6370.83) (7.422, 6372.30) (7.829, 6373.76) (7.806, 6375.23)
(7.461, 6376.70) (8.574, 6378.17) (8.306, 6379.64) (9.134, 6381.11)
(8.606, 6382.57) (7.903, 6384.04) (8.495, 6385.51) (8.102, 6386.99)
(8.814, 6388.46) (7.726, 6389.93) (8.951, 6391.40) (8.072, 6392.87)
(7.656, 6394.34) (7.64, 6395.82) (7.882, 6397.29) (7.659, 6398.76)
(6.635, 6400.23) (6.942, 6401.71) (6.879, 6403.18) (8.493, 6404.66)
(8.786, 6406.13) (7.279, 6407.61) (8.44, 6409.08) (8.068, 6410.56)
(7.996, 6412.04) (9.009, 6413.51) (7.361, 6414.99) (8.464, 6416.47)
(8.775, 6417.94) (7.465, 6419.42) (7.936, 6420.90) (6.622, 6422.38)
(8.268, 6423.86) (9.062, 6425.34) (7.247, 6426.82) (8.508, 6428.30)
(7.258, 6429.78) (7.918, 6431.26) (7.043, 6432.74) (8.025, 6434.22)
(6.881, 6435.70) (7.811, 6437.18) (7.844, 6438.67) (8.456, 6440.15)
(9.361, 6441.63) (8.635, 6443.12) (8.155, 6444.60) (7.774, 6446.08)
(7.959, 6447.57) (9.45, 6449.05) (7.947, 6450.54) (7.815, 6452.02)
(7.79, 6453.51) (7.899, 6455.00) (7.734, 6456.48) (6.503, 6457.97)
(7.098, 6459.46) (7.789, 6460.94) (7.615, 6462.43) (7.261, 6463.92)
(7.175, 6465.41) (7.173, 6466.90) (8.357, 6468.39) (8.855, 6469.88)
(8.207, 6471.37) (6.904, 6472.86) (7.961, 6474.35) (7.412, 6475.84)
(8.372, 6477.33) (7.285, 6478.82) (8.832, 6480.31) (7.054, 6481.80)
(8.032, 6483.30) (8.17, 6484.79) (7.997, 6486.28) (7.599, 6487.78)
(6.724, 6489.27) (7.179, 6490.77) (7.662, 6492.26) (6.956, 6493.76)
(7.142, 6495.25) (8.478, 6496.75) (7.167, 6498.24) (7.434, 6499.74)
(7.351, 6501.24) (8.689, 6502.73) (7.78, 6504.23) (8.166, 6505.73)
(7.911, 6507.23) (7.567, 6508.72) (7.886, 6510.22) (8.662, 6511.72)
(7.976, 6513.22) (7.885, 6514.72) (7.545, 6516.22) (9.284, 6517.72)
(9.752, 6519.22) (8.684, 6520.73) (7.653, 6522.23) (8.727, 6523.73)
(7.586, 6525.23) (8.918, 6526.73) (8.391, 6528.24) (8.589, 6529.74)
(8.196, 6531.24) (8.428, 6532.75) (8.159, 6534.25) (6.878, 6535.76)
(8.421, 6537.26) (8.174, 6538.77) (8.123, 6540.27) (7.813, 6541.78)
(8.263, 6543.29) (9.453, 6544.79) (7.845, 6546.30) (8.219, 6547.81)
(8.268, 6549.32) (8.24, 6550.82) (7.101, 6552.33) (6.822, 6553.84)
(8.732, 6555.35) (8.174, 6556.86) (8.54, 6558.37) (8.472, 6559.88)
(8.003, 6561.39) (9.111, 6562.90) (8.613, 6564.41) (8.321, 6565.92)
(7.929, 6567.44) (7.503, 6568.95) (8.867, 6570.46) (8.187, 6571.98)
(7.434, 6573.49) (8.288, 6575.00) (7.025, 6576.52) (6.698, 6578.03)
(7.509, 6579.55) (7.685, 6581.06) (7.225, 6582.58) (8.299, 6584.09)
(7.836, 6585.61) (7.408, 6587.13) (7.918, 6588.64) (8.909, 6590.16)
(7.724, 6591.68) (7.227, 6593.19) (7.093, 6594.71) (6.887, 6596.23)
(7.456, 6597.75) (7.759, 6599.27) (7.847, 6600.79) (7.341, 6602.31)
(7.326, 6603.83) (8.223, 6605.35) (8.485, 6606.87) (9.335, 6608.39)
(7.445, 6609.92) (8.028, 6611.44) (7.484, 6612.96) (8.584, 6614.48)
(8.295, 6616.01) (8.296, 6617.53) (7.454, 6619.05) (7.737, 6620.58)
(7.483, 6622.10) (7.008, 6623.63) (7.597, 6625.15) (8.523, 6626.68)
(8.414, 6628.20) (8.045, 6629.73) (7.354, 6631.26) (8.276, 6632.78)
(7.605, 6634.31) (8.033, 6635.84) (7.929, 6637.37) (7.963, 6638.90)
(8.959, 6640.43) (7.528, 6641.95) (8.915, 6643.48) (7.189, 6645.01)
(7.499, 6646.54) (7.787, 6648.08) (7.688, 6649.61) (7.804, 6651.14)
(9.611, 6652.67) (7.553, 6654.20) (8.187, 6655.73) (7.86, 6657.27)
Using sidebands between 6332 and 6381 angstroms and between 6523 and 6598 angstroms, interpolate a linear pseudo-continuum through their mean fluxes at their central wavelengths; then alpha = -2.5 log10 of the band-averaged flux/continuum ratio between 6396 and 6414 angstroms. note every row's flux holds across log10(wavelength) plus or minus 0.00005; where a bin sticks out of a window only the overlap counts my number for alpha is 0.03 mag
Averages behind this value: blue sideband 8.01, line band 7.82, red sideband 8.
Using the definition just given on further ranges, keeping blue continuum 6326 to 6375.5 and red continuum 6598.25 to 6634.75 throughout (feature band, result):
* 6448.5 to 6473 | 0.02 mag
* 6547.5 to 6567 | -0.04 mag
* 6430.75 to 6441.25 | 0.02 mag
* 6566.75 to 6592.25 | 0.02 mag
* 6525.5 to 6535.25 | -0.06 mag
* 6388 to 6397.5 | -0.03 mag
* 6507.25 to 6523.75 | -0.05 mag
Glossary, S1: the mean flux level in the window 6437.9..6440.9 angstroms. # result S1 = 8.15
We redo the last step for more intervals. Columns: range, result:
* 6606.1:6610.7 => 8.41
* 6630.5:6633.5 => 7.83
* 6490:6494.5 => 7.25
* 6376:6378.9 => 8.02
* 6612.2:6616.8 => 8.12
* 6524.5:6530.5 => 8.38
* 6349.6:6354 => 7.98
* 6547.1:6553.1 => 7.96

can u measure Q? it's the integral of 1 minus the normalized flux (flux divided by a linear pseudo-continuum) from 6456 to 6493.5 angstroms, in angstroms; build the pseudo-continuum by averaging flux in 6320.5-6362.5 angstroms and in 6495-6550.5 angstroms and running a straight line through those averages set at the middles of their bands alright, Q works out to 2.3 angstroms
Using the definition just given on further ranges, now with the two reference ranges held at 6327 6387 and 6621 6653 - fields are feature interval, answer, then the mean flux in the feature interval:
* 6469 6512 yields 1.11 angstroms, 7.77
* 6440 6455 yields -0.61 angstroms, 8.31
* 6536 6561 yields -0.56 angstroms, 8.14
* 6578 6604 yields 1.16 angstroms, 7.59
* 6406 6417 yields -0.20 angstroms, 8.13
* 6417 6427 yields 0.03 angstroms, 7.96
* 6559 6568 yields -0.53 angstroms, 8.42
